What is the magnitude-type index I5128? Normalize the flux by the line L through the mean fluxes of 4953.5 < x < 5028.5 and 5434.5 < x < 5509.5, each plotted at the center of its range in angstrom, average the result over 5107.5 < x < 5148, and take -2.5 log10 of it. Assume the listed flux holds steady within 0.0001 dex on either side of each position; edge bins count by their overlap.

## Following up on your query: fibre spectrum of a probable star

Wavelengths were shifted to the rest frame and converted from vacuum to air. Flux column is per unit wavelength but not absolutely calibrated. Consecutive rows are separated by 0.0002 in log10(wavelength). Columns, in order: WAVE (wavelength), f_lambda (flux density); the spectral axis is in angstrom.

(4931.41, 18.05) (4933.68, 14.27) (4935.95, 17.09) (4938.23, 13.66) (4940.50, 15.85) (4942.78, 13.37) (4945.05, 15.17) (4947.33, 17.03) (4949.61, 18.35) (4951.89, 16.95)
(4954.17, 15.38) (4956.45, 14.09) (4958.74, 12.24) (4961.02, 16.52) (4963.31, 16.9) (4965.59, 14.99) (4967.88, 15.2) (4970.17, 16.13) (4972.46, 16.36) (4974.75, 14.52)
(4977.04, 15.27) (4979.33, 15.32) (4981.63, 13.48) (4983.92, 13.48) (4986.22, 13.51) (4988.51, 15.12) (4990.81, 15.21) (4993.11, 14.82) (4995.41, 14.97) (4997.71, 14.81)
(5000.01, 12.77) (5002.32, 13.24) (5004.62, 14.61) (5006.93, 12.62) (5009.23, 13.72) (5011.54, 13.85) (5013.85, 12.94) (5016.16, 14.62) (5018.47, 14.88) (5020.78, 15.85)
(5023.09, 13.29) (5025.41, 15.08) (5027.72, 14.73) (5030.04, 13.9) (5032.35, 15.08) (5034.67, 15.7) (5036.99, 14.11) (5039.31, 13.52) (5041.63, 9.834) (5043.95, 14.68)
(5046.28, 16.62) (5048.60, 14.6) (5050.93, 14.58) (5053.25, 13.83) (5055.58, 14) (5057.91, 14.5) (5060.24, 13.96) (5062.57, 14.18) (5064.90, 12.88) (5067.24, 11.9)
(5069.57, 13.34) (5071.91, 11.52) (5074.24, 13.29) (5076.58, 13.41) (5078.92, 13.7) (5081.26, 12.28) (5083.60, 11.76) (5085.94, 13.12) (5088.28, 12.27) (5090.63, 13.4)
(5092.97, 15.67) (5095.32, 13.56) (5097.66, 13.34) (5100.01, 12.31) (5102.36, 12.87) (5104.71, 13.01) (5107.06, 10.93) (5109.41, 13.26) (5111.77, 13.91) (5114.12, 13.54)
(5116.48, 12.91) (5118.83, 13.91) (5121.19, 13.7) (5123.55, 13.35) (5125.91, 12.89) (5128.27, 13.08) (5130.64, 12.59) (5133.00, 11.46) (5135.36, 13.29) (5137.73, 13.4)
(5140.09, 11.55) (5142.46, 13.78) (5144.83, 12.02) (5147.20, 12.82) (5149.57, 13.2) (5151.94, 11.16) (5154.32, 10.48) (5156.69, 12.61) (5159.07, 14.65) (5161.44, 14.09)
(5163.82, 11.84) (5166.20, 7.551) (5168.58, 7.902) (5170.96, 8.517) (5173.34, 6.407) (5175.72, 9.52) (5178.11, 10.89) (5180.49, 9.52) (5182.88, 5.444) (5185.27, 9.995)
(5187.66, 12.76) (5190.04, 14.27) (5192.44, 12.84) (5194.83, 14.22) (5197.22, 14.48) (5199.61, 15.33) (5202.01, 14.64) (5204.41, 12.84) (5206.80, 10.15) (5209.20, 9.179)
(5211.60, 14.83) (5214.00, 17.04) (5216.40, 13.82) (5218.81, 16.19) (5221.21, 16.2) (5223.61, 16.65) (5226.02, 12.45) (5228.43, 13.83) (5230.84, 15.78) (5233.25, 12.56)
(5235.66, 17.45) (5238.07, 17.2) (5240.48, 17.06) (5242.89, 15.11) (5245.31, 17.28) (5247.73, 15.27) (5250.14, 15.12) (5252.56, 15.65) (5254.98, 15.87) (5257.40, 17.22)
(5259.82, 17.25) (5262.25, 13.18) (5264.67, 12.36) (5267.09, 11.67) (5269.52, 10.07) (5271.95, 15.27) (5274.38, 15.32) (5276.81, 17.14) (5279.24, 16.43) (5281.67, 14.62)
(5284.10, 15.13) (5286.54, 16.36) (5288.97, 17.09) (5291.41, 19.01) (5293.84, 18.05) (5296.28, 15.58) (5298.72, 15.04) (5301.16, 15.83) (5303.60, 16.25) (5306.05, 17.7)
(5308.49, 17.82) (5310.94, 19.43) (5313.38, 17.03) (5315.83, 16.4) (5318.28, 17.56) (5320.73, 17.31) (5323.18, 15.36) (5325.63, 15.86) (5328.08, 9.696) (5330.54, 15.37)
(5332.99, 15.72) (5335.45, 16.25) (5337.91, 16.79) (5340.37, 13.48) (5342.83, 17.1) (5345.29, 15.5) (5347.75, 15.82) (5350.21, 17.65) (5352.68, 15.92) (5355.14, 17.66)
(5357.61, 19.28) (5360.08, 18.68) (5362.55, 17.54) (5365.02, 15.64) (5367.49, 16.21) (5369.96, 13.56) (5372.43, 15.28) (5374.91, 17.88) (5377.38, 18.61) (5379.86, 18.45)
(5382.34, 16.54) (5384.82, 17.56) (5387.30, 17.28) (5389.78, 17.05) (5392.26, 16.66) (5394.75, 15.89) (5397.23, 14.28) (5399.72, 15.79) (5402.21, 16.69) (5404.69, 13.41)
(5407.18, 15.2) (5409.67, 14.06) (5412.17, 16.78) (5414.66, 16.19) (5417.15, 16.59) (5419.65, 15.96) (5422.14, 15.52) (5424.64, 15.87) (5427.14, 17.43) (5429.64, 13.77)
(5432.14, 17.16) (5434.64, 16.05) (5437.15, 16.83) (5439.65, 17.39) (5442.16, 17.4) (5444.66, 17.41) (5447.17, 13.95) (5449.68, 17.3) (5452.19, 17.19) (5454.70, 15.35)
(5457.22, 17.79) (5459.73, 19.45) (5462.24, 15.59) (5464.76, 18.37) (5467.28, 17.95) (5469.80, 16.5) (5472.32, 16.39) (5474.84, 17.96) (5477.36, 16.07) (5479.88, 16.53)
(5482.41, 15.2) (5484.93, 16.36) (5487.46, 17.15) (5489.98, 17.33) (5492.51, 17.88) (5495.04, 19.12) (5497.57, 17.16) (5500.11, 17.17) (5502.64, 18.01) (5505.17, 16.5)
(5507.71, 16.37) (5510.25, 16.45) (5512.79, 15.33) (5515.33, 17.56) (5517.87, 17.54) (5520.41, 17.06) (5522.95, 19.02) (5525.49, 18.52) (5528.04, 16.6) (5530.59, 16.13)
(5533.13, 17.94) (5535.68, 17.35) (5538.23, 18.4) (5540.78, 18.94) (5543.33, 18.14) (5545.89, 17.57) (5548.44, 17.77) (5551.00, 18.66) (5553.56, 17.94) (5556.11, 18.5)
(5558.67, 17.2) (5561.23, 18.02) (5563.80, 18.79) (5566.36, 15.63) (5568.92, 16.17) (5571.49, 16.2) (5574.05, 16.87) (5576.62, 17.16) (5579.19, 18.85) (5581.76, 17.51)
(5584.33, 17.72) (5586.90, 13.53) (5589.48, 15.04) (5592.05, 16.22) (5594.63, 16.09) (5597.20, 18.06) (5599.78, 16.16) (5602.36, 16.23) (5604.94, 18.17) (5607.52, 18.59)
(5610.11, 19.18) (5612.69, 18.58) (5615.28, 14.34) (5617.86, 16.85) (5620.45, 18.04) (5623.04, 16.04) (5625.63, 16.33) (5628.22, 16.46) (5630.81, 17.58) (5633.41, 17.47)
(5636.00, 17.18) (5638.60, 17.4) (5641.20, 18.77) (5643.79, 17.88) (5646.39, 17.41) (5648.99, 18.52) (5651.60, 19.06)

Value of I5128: 0.17 mag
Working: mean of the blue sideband 14.6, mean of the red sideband 17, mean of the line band 13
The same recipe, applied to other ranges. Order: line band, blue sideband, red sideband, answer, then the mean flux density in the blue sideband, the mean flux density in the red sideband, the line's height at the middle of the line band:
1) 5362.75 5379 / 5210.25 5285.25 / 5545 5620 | -0.029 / 15.2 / 17.2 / 15.9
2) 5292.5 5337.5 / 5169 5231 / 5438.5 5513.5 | -0.135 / 12.5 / 17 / 14.4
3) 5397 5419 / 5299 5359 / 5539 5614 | 0.079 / 16.4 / 17.4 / 16.7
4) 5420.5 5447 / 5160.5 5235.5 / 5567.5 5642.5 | -0.091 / 12.4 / 17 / 15.1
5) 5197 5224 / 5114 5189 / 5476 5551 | -0.138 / 11.6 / 17.3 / 12.5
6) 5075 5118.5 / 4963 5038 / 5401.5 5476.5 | 0.146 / 14.6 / 16.4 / 15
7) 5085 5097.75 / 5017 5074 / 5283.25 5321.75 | 0.074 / 14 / 17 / 14.5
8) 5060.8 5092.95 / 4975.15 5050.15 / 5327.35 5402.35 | 0.132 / 14.3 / 16.4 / 14.6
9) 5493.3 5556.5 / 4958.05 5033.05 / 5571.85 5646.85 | -0.054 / 14.6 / 17.1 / 16.7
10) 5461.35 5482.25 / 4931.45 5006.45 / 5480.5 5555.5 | 0.024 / 15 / 17.4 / 17.2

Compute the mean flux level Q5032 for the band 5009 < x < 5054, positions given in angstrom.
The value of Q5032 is 14.3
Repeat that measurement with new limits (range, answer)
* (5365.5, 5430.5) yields 16.1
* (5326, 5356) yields 15.6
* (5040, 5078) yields 13.6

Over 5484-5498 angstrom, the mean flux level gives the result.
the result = 17.6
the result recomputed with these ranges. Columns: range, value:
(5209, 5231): 14.8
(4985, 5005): 14.3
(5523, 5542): 17.8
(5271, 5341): 16.2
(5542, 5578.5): 17.5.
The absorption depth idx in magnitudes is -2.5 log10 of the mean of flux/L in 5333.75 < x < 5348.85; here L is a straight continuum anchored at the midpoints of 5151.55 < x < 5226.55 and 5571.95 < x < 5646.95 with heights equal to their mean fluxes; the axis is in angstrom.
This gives -0.14 mag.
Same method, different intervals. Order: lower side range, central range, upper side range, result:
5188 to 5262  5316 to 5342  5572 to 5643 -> 0.00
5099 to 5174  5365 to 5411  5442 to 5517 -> -0.03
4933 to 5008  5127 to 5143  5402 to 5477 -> 0.22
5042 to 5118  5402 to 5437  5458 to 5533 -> 0.05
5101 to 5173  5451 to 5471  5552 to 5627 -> -0.10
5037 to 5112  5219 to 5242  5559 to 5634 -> -0.08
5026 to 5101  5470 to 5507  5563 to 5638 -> -0.05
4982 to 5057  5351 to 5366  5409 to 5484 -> -0.09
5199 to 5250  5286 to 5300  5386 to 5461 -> -0.11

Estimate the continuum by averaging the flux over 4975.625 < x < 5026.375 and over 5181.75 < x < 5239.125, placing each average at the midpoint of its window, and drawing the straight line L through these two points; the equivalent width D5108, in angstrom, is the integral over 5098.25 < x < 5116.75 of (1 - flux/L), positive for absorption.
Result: 1.5 angstrom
